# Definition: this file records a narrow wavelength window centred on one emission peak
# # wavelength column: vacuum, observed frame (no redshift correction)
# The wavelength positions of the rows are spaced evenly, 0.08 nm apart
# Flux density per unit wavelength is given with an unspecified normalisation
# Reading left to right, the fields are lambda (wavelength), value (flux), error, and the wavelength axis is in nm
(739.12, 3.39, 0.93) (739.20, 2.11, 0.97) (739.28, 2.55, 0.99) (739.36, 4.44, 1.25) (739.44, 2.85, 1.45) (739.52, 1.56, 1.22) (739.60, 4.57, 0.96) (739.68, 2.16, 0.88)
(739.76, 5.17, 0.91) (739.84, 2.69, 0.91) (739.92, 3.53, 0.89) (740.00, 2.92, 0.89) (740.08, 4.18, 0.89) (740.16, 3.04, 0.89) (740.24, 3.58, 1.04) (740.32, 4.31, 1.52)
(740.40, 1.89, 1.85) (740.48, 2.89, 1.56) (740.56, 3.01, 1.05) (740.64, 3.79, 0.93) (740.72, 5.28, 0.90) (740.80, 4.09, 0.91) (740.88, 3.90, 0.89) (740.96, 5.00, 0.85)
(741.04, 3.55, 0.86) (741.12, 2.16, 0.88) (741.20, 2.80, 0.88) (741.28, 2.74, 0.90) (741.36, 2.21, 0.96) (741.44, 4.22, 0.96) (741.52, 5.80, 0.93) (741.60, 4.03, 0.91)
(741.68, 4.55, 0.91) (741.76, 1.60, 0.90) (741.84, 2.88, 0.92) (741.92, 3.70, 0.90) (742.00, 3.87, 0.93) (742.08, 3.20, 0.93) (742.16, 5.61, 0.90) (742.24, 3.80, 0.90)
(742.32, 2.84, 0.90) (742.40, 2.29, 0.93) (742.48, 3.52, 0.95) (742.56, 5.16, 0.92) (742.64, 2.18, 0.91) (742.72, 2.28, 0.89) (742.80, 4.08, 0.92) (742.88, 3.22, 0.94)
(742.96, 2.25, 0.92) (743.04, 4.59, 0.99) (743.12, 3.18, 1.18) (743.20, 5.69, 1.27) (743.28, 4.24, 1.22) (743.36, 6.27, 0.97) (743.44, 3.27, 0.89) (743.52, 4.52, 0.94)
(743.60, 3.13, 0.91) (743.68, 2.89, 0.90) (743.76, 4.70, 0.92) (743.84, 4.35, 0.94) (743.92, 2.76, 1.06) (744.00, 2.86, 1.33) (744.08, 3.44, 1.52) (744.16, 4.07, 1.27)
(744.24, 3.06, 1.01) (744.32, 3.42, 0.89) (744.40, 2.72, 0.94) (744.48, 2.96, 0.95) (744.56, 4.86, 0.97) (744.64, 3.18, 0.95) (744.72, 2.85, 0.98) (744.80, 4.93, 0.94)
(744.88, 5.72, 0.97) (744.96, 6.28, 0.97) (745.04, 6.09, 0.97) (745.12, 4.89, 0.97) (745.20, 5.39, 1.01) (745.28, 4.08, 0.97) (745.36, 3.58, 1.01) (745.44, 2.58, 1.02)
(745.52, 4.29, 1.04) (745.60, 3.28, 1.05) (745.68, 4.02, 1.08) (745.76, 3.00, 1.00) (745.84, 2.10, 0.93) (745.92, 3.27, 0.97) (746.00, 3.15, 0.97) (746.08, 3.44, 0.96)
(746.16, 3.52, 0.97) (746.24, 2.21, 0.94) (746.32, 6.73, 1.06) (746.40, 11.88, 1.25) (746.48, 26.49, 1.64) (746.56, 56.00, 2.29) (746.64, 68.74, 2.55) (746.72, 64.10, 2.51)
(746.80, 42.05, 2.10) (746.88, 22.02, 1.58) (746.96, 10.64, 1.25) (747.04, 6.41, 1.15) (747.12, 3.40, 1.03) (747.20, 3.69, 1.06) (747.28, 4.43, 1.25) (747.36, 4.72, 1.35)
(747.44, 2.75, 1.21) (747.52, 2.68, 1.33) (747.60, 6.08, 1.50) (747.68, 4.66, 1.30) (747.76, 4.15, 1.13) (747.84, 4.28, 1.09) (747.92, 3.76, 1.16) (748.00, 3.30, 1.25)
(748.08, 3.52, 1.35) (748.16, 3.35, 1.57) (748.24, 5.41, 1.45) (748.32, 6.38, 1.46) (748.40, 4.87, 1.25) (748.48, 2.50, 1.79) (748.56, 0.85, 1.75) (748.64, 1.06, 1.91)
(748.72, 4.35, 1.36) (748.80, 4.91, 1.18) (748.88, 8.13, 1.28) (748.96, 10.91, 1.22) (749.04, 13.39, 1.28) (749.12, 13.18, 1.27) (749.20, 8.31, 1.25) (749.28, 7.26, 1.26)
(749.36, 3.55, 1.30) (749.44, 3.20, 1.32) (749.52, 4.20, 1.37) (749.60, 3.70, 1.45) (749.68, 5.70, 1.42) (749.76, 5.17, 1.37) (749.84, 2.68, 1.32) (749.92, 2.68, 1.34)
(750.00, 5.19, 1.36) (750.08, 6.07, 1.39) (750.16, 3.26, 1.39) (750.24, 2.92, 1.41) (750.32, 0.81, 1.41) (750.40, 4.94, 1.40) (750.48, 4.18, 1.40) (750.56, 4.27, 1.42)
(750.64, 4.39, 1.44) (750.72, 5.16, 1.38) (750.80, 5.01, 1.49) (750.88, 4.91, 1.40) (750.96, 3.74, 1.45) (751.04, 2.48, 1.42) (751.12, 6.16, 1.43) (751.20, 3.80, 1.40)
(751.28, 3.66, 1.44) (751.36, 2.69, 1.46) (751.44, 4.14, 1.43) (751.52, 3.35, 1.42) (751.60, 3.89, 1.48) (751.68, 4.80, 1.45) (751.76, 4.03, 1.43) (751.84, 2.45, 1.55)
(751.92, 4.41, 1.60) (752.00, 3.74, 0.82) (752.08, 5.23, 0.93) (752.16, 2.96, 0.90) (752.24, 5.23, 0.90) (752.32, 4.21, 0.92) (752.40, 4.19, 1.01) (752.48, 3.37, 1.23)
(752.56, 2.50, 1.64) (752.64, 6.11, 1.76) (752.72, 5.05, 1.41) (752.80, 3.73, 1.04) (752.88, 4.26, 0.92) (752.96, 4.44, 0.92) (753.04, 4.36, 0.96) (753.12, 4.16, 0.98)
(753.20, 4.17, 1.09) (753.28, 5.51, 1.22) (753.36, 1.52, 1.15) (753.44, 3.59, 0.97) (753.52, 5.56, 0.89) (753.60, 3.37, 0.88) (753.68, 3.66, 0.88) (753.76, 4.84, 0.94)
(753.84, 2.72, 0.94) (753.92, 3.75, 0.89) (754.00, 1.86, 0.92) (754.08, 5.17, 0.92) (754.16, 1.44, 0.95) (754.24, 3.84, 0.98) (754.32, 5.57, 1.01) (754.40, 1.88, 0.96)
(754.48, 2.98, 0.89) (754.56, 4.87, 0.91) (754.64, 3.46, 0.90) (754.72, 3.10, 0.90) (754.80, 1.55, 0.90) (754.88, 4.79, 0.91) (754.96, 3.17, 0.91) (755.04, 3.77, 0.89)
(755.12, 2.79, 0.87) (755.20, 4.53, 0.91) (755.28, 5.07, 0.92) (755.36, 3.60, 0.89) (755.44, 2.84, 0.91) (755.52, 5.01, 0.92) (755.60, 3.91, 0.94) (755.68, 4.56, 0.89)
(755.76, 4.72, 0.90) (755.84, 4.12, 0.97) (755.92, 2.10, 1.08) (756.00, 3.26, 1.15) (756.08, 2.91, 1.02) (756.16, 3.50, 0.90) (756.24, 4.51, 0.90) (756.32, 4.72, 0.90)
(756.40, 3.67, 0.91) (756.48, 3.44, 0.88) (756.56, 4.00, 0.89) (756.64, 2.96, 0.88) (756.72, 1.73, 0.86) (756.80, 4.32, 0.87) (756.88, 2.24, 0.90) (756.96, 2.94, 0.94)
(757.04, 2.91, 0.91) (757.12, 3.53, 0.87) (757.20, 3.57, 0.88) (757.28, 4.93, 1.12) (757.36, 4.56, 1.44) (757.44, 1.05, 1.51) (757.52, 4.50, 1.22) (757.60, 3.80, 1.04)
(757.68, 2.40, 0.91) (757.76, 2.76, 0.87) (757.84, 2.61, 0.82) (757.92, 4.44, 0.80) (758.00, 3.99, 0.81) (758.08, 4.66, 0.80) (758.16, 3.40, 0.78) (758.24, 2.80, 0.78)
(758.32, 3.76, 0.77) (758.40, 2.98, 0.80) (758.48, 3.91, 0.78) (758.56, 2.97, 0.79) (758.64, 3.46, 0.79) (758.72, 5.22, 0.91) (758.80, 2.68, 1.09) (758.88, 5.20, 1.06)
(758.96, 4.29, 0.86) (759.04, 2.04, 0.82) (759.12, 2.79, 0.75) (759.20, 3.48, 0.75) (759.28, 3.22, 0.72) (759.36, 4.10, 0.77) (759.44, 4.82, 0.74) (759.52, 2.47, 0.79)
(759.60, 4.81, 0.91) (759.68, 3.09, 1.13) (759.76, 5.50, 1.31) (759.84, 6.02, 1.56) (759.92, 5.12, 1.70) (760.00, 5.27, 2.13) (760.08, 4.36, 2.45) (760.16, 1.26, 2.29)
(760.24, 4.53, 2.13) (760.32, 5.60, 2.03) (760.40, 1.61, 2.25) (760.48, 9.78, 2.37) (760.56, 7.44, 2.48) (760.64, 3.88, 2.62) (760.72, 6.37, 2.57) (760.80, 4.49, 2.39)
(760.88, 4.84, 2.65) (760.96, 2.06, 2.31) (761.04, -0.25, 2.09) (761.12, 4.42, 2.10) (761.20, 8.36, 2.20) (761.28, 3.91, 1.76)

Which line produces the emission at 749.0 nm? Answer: [N II] 6583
